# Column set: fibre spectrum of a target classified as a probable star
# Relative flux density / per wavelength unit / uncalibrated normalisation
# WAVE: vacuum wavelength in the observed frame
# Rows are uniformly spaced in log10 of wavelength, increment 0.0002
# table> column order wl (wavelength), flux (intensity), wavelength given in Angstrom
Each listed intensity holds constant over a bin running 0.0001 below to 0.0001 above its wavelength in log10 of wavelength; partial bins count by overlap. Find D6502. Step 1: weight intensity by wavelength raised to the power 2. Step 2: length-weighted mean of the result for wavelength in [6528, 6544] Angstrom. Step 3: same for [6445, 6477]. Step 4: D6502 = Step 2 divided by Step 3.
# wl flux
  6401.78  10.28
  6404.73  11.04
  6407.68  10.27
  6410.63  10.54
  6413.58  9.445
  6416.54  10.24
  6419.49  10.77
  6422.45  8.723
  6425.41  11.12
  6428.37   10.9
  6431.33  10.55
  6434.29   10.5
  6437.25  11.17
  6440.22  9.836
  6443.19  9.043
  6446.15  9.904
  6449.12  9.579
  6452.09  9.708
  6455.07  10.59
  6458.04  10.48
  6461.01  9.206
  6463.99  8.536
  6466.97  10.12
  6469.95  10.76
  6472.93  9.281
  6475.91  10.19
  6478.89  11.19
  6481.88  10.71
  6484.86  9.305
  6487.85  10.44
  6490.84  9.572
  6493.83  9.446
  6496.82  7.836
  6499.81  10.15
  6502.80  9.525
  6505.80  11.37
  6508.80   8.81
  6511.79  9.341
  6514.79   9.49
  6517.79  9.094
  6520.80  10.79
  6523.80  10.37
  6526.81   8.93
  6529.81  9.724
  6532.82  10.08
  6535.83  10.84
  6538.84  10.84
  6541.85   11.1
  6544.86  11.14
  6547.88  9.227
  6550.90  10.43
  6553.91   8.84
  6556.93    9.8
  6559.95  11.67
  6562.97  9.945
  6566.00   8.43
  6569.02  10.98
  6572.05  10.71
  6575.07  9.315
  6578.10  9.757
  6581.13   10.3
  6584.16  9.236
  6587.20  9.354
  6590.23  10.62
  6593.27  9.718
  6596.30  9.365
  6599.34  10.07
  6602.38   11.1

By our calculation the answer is 1.09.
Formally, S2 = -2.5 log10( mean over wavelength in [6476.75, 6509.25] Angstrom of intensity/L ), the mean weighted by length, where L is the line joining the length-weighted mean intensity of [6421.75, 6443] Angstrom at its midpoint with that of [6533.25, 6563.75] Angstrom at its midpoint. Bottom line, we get 0.053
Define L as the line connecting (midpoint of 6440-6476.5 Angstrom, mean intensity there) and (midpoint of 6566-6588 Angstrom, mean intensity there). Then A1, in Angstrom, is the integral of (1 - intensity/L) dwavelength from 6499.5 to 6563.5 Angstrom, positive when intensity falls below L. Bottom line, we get -1.6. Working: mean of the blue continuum 9.78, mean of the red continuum 9.86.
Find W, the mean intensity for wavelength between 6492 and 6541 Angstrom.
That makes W 9.81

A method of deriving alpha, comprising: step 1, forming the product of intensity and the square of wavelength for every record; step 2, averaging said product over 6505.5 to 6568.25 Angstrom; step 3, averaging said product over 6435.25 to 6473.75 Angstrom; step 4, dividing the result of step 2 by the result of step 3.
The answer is 1.0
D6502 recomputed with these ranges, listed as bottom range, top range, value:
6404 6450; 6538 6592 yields 1.03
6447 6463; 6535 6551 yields 1.10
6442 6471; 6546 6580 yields 1.05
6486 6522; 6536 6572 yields 1.08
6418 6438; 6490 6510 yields 0.93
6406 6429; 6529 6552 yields 1.06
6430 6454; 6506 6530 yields 0.98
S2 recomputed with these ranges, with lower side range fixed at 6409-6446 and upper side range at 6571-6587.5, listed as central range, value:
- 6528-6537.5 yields -0.03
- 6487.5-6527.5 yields 0.04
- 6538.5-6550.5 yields -0.07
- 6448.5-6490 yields 0.01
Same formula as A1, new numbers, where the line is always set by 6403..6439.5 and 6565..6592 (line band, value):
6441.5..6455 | 0.9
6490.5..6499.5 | 1.0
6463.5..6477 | 0.5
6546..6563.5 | -0.1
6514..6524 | 0.2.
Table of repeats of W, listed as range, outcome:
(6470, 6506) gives 9.9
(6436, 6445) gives 9.98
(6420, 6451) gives 10.1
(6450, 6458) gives 10.2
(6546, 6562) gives 10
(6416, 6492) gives 10.1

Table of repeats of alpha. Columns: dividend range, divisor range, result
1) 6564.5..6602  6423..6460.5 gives 1.01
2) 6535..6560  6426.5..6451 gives 1.05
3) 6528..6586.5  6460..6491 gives 1.04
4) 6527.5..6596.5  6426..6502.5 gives 1.04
